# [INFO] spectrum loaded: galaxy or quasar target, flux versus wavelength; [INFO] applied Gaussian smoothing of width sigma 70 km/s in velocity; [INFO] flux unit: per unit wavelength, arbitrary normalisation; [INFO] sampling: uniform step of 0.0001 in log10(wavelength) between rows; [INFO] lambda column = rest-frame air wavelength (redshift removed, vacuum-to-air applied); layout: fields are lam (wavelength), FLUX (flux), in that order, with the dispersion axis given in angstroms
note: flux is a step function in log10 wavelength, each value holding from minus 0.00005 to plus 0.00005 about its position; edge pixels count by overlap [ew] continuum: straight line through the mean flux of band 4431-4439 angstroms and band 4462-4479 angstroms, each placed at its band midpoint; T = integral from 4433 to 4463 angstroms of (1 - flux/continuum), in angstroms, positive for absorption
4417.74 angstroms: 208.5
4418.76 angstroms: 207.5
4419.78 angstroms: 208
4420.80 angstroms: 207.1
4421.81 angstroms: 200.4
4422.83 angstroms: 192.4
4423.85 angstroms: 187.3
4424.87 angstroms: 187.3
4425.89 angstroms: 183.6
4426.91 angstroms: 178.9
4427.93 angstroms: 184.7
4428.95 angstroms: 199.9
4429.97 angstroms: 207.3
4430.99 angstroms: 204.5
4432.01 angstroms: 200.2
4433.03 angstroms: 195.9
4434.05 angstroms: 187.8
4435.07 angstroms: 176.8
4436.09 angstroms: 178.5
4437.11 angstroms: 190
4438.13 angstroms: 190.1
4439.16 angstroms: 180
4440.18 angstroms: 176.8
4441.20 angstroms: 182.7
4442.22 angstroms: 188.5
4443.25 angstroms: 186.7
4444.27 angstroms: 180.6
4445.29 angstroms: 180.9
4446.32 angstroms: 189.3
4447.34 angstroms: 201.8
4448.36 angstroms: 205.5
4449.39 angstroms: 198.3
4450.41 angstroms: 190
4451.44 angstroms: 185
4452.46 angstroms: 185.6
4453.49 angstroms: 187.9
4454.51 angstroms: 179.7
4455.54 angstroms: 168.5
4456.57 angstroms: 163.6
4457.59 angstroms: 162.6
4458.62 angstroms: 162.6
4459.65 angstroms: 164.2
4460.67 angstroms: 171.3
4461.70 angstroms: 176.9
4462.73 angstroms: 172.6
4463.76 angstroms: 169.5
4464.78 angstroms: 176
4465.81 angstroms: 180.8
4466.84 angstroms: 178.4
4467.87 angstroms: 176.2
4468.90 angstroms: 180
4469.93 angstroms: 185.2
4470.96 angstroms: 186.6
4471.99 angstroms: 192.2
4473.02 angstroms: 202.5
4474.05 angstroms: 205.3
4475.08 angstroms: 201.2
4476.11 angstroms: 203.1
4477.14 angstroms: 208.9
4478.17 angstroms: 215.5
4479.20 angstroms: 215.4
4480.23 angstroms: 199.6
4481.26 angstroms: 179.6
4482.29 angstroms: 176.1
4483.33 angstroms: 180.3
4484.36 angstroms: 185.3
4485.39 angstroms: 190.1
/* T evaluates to 1.19 angstroms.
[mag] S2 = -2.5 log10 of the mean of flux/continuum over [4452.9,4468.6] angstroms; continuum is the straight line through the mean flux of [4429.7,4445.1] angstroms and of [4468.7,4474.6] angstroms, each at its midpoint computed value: 0.11 mag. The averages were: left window 188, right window 193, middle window 173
